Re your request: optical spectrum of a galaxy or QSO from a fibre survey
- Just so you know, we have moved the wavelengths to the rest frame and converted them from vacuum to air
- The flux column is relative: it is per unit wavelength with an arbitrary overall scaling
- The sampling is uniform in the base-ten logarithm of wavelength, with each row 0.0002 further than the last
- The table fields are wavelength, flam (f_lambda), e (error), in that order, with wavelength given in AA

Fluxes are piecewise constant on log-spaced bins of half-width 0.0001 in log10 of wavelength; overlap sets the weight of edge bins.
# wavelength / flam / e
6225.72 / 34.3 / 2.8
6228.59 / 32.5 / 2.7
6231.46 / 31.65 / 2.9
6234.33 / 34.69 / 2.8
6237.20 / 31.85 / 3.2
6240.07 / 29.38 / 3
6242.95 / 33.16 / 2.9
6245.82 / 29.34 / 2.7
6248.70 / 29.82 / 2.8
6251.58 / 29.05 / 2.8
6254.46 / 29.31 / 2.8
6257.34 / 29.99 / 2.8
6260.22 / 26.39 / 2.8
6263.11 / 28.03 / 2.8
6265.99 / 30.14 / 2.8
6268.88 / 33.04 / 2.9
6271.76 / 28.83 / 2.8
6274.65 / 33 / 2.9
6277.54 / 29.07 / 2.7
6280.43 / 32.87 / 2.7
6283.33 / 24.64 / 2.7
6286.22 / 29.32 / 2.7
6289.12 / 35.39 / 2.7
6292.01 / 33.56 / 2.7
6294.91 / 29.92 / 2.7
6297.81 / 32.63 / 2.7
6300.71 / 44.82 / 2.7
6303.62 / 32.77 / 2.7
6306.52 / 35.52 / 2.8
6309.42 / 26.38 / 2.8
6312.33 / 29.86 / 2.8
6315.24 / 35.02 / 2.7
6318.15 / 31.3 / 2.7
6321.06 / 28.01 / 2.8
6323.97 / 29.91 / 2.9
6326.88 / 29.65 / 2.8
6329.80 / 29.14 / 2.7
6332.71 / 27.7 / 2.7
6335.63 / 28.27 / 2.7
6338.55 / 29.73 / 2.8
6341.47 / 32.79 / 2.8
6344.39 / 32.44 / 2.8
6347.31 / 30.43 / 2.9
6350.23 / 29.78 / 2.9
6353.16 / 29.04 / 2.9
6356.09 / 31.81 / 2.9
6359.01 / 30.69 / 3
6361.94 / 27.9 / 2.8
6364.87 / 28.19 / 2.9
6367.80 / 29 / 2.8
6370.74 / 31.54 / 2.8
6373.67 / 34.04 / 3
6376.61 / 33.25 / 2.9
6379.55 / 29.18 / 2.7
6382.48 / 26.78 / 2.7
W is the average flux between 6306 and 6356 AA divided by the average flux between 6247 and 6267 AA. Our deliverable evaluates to 1.04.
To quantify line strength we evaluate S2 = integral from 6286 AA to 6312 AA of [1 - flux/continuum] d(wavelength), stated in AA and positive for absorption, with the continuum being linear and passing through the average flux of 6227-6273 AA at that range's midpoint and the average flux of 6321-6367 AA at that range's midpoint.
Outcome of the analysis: -2.9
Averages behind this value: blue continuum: 30.5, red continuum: 29.8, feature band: 33.4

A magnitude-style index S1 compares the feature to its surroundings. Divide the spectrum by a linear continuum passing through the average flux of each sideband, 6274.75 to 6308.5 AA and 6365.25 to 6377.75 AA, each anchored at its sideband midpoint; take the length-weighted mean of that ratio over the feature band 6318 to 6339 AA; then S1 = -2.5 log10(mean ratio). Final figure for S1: 0.11 mag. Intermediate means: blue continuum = 32.7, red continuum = 31.6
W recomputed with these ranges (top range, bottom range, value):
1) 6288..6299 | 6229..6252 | 1.05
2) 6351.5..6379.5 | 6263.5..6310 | 0.95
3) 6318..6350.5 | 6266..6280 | 0.96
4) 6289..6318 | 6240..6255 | 1.11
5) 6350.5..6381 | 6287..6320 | 0.92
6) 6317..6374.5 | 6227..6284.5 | 0.99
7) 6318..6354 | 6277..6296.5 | 0.97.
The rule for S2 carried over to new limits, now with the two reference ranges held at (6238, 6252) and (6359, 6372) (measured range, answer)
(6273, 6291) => -0.5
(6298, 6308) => -2.4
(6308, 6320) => -0.3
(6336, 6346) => -0.6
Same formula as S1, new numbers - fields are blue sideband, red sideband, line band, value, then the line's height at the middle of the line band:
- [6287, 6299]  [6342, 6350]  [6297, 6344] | 0.019 mag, 32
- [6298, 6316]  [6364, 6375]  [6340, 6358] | 0.026 mag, 31.8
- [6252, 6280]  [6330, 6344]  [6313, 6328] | -0.034 mag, 29.8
